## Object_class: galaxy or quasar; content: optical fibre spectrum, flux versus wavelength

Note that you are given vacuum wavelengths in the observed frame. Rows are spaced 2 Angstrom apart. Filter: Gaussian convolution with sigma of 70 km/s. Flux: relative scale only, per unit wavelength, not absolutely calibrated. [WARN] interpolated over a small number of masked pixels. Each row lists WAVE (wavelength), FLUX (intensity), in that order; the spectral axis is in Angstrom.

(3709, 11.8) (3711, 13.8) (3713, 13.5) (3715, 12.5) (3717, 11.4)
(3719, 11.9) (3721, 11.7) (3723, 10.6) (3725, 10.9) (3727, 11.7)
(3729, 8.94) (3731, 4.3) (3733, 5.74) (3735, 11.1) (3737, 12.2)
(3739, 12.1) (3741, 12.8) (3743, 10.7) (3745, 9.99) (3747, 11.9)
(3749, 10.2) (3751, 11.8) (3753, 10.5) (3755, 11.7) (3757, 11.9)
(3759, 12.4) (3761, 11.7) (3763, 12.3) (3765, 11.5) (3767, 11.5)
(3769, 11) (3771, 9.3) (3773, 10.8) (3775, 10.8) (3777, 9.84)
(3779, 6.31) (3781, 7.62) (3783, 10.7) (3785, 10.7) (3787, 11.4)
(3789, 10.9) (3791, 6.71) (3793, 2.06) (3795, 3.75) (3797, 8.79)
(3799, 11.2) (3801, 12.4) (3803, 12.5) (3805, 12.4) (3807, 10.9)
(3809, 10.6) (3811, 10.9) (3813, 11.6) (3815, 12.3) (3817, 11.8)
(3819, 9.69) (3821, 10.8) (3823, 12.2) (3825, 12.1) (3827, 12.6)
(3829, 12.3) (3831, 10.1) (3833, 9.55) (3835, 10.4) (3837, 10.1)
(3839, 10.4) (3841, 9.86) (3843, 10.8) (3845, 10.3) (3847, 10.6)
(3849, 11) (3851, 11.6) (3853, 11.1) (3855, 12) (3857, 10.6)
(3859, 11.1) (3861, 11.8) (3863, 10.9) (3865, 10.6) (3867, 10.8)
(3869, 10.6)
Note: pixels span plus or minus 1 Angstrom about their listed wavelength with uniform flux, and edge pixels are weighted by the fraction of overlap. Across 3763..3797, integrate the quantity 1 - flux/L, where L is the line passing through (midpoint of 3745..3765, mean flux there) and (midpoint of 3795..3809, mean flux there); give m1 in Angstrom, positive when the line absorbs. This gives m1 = 6.1 Angstrom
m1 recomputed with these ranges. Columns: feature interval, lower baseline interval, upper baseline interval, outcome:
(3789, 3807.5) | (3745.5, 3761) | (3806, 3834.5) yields 3.7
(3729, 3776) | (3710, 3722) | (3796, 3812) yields 4.6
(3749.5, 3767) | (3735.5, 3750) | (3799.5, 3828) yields -0.3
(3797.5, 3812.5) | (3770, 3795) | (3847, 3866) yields -3.2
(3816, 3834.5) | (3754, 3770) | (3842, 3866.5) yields 0.1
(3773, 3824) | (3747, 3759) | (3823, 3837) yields 5.8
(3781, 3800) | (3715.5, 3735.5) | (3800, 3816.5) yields 4.8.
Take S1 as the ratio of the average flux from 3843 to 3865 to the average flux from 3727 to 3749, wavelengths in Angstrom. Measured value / 1.1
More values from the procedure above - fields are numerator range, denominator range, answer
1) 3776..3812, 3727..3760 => 0.89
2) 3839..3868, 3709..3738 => 1.01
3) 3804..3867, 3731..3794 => 1.08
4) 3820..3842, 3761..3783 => 1.07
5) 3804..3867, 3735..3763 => 0.96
